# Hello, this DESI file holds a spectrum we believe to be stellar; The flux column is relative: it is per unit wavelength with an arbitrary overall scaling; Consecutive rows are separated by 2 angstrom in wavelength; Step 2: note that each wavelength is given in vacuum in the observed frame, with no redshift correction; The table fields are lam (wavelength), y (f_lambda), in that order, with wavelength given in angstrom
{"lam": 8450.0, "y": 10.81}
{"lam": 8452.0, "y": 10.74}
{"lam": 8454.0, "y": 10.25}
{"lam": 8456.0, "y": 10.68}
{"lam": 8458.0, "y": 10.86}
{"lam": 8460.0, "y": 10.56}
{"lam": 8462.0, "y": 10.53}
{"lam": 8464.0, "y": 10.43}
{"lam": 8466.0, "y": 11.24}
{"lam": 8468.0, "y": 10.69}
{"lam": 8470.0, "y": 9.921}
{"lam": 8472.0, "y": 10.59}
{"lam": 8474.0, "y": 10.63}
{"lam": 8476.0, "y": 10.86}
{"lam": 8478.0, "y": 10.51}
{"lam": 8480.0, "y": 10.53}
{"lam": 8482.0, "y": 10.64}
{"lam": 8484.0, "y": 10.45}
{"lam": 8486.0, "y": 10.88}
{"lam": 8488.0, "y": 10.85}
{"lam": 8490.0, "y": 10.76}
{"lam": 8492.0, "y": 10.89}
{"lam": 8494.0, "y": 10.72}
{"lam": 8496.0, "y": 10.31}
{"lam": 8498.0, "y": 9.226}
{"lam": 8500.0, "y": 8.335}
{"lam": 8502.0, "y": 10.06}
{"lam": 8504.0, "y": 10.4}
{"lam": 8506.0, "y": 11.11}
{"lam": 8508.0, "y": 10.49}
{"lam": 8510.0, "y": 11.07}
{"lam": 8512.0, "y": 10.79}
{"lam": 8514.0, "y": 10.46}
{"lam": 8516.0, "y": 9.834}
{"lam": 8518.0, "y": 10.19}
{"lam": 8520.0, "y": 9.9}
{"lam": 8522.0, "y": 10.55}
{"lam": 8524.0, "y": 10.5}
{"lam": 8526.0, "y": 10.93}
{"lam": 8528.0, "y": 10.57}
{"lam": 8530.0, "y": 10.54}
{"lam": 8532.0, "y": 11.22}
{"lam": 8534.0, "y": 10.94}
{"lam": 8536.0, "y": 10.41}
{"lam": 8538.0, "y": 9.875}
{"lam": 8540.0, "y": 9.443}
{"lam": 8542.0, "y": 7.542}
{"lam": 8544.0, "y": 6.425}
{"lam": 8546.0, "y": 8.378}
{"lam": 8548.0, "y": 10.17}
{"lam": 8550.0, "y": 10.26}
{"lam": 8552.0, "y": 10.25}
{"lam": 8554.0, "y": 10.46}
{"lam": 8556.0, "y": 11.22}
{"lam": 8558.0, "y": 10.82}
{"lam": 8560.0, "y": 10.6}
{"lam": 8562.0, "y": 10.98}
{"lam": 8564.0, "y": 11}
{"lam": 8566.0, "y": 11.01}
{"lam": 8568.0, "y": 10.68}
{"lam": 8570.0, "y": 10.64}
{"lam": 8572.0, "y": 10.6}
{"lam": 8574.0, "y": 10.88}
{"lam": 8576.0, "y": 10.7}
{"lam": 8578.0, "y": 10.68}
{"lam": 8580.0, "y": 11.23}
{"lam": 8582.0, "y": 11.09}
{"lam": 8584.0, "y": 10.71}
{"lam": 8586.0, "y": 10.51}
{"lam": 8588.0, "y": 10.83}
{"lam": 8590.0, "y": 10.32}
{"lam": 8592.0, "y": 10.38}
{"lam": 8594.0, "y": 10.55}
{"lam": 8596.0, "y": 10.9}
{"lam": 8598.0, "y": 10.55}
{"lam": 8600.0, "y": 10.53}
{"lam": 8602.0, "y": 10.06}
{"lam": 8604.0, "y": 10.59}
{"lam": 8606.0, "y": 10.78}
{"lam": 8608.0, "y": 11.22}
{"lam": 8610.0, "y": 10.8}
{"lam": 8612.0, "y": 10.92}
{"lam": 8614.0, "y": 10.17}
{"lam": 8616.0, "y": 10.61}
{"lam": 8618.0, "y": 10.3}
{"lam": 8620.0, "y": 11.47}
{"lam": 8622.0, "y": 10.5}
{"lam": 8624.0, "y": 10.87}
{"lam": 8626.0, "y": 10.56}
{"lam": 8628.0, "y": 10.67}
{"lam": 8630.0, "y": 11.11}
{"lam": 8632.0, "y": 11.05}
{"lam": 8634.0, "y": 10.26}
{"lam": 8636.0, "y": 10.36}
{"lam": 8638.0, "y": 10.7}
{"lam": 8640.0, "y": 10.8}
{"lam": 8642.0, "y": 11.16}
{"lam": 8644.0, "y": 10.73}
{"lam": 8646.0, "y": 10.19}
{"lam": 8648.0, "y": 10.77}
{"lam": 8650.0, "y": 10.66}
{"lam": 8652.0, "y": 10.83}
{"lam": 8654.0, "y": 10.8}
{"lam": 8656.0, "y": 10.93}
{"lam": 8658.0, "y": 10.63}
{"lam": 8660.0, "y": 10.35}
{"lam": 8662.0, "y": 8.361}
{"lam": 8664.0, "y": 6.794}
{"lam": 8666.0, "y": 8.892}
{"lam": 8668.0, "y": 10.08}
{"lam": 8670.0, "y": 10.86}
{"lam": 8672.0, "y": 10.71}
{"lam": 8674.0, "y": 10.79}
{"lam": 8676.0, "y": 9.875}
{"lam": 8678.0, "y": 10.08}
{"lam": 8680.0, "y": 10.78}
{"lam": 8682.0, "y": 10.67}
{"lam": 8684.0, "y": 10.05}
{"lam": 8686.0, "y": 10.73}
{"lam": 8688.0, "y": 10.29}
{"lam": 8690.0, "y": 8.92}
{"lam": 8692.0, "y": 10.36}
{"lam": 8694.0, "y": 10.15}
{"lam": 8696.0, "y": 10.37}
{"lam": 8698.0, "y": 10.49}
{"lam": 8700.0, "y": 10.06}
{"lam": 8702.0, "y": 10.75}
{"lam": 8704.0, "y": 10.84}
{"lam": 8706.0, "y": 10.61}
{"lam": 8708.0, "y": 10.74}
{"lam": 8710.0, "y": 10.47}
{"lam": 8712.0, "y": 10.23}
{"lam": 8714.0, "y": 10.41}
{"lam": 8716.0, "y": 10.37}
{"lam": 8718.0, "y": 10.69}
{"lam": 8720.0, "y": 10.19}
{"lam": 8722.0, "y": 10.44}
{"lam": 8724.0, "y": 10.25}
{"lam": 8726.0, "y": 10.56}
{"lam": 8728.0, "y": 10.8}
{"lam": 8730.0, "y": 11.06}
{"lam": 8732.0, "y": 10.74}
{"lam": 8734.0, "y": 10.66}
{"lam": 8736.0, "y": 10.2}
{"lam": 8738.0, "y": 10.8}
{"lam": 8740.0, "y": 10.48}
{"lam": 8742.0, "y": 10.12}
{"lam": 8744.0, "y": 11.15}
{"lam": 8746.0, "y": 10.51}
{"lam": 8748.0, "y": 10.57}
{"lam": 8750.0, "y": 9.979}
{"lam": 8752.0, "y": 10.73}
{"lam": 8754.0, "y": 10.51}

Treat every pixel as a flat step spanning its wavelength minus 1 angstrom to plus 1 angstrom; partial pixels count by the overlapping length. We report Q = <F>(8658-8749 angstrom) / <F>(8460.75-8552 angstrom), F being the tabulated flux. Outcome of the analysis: 1.0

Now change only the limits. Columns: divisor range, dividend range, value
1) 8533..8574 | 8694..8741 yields 1.04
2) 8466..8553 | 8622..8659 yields 1.05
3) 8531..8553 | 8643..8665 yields 1.06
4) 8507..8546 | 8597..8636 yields 1.06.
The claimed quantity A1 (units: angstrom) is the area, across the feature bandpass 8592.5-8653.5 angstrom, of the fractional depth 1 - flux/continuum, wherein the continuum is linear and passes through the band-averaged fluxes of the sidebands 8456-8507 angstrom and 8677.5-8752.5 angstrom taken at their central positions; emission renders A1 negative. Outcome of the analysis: -1.29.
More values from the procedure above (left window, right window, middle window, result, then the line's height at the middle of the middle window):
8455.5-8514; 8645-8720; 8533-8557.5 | 1.87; 10.4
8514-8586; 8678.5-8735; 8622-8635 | -0.43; 10.4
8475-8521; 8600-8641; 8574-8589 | -0.32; 10.6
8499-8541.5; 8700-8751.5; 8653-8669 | 1.32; 10.5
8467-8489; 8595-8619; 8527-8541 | 0.23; 10.6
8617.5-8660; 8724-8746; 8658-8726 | 3.12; 10.7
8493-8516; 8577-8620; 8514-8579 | 1.13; 10.4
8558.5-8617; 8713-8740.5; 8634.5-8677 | 1.52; 10.6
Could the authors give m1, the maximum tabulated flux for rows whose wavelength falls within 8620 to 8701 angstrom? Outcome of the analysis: 11.47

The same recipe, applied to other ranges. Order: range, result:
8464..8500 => 11.24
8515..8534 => 11.22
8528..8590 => 11.23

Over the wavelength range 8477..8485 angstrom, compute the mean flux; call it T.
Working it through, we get 10.5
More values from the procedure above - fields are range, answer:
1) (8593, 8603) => 10.5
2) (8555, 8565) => 10.9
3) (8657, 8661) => 10.5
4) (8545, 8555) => 9.9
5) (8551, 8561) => 10.7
